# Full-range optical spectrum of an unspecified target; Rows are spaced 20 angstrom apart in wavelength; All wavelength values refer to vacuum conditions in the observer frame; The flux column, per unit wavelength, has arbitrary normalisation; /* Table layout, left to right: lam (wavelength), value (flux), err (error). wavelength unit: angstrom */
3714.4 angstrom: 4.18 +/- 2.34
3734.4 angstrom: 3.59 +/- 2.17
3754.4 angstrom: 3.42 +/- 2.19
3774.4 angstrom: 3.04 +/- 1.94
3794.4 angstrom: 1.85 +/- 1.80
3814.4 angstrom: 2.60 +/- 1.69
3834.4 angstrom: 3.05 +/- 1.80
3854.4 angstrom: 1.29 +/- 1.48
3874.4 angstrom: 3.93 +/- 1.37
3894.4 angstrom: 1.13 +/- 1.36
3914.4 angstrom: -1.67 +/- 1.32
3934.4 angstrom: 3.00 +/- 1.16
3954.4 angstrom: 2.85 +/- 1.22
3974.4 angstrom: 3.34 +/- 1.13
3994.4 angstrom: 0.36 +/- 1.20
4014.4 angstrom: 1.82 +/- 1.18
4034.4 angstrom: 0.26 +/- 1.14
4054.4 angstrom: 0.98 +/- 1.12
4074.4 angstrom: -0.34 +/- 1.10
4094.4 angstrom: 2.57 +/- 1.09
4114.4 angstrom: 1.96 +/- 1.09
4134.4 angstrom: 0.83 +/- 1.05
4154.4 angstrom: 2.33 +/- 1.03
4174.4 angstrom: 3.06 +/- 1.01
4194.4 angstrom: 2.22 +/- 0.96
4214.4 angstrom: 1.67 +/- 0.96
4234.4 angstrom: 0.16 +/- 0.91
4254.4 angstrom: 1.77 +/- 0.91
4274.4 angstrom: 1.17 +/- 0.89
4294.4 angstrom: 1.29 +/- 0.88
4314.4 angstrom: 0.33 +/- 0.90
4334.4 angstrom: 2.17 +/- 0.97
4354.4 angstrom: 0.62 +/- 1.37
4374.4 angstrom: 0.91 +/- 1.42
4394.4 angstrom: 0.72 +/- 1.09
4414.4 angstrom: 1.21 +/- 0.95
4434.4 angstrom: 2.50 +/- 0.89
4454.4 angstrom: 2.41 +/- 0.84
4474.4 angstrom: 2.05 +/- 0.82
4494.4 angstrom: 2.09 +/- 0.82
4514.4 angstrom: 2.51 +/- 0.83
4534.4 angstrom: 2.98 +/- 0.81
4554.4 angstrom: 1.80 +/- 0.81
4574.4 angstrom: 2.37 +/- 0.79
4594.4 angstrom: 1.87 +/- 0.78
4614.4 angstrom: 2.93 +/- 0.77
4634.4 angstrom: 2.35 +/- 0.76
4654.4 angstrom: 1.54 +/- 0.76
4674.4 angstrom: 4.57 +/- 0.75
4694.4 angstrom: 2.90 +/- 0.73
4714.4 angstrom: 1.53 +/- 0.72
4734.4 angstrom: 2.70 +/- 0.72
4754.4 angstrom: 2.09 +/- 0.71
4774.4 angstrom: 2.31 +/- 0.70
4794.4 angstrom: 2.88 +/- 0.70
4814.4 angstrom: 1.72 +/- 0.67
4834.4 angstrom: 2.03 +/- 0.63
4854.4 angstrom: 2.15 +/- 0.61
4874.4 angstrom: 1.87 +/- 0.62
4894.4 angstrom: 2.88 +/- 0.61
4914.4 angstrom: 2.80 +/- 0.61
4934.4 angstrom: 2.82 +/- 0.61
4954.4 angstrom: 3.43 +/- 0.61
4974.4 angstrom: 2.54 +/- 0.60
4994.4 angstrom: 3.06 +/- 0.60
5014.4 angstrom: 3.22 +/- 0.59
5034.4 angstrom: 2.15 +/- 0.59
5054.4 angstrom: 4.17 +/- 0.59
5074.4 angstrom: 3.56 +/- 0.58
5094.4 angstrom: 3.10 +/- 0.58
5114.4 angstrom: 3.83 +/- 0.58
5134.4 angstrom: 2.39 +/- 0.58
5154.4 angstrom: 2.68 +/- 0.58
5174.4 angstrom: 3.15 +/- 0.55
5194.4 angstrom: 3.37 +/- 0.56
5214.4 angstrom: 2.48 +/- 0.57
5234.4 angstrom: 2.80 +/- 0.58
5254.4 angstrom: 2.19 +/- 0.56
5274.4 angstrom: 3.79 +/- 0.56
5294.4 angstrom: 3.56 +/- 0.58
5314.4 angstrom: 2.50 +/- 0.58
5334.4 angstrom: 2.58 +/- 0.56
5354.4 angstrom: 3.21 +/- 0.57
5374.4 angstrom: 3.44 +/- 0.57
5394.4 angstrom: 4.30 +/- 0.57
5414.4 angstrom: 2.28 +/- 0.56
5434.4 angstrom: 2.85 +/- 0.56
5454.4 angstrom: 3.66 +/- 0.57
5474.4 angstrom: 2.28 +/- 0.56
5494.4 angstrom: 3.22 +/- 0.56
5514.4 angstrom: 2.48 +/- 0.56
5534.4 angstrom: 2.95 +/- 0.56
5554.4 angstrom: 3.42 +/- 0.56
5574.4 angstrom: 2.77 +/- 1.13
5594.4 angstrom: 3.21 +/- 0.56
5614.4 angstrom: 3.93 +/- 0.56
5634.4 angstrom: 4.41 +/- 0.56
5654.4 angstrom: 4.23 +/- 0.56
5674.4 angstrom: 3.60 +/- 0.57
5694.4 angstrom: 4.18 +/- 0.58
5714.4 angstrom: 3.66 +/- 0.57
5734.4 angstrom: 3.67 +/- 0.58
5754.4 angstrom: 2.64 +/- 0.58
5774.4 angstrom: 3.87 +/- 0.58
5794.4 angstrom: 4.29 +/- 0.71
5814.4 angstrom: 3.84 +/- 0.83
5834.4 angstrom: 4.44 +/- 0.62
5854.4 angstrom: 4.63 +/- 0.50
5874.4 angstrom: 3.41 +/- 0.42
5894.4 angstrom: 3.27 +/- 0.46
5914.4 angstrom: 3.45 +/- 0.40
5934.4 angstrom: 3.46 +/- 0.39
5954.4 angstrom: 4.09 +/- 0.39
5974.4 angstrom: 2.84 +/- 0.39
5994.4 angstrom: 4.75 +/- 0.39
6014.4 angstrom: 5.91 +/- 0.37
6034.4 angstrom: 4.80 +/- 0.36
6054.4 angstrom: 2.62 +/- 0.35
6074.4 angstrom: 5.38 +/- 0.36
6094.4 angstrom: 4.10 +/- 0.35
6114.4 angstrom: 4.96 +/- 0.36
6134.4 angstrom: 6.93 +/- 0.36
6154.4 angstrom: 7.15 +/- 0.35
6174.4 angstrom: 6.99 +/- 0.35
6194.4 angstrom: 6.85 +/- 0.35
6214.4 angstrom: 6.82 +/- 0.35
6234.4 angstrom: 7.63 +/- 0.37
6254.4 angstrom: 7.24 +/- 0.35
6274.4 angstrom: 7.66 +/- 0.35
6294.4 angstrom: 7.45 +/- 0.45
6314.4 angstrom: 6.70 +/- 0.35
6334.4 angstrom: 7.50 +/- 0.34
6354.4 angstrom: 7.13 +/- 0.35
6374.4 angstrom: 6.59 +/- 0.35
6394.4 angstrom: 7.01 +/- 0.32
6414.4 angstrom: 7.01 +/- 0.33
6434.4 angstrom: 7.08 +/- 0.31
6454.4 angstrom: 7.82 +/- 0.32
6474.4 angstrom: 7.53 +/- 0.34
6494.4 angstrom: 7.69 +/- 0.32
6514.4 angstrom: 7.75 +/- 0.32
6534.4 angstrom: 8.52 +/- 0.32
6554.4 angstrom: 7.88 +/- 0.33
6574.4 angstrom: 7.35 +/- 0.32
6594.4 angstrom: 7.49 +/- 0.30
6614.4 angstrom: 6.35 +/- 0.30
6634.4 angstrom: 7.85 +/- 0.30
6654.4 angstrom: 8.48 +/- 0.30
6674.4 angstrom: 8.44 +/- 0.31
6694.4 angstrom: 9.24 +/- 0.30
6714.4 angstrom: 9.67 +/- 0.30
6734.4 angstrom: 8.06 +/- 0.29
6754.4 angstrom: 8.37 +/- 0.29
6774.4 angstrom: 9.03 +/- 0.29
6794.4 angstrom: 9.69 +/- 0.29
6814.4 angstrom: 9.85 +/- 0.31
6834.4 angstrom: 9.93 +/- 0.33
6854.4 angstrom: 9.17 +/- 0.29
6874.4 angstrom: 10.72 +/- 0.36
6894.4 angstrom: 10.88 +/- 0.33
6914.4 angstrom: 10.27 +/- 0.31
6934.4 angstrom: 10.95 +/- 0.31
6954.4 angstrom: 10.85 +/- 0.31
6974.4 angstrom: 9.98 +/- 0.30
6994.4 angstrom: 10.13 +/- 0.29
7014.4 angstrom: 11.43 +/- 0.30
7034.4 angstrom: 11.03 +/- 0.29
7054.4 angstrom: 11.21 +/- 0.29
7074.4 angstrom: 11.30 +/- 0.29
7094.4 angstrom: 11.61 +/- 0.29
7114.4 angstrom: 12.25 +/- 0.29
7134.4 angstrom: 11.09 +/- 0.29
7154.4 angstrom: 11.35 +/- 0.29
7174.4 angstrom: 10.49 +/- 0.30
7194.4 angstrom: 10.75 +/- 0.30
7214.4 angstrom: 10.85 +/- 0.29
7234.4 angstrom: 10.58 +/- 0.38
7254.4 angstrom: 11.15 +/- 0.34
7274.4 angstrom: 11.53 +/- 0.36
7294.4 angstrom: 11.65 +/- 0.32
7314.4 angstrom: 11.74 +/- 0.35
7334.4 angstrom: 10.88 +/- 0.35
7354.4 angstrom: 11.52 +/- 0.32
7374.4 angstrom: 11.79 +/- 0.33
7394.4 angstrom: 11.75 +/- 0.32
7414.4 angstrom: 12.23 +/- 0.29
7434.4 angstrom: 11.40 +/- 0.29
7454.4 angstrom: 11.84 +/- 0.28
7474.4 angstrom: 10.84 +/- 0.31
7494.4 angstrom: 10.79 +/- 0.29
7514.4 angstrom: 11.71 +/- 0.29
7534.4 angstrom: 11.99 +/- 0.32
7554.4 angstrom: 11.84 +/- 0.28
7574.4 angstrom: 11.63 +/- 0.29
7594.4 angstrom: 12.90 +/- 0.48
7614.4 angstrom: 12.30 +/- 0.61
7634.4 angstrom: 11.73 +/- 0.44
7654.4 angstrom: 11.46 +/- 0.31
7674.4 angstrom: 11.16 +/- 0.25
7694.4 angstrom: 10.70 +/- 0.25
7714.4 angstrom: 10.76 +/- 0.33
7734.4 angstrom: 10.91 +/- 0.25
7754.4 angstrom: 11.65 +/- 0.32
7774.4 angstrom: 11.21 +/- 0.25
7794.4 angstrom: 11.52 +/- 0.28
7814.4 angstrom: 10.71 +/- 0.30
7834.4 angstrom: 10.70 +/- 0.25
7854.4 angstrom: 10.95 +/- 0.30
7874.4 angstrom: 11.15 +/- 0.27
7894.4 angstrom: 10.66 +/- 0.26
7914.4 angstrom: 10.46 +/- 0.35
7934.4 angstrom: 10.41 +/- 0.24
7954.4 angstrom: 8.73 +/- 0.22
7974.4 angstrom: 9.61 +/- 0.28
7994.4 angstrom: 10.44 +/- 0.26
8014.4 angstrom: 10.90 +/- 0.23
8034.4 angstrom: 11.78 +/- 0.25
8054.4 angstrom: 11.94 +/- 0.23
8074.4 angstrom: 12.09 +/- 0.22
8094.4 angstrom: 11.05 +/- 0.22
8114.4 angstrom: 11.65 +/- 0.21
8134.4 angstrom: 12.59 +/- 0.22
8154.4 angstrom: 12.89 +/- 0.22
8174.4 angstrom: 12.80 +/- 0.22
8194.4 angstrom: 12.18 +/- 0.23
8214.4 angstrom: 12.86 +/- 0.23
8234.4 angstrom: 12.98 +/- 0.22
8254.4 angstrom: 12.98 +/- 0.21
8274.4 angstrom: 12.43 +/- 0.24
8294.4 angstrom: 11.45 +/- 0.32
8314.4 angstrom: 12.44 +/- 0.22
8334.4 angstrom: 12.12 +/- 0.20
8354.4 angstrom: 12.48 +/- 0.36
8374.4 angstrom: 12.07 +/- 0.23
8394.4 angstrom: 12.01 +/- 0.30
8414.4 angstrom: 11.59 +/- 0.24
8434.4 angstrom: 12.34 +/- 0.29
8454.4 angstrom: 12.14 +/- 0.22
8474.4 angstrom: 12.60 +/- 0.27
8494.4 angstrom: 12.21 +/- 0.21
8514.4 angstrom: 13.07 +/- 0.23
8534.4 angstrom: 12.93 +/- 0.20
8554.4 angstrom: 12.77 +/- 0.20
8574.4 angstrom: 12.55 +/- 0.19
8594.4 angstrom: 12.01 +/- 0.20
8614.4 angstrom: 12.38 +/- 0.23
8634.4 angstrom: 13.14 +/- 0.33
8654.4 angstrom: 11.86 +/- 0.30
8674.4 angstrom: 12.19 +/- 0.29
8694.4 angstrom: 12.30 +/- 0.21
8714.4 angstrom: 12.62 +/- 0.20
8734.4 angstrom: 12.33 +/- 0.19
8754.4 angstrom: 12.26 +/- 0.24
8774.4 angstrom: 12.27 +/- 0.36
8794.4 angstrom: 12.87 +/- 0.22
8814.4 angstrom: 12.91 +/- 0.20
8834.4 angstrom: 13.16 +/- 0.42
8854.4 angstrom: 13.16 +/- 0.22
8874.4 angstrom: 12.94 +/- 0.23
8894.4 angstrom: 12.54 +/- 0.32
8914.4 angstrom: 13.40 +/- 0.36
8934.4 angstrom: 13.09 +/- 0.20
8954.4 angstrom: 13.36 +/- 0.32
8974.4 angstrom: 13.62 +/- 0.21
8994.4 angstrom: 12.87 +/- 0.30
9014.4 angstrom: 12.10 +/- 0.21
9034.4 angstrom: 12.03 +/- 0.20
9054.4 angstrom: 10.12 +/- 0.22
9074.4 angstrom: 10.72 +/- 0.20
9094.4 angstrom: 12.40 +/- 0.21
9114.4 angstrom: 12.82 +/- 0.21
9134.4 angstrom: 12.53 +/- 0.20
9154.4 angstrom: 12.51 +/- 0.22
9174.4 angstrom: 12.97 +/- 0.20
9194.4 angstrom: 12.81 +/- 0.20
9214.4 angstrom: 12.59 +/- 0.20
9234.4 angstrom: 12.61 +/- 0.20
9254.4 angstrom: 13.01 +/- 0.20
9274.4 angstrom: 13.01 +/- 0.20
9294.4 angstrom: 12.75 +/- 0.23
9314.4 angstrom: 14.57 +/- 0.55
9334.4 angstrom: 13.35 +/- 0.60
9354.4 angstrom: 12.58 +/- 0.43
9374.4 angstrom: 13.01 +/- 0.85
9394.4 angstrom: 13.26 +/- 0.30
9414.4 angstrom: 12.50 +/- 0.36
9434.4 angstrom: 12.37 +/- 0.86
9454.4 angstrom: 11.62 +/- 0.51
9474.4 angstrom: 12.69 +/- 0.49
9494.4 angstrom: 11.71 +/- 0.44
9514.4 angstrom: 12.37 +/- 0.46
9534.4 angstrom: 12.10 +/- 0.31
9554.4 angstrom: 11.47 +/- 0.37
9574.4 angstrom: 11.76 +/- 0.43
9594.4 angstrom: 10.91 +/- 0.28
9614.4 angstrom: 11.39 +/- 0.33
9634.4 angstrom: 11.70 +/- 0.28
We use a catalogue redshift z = 0.537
